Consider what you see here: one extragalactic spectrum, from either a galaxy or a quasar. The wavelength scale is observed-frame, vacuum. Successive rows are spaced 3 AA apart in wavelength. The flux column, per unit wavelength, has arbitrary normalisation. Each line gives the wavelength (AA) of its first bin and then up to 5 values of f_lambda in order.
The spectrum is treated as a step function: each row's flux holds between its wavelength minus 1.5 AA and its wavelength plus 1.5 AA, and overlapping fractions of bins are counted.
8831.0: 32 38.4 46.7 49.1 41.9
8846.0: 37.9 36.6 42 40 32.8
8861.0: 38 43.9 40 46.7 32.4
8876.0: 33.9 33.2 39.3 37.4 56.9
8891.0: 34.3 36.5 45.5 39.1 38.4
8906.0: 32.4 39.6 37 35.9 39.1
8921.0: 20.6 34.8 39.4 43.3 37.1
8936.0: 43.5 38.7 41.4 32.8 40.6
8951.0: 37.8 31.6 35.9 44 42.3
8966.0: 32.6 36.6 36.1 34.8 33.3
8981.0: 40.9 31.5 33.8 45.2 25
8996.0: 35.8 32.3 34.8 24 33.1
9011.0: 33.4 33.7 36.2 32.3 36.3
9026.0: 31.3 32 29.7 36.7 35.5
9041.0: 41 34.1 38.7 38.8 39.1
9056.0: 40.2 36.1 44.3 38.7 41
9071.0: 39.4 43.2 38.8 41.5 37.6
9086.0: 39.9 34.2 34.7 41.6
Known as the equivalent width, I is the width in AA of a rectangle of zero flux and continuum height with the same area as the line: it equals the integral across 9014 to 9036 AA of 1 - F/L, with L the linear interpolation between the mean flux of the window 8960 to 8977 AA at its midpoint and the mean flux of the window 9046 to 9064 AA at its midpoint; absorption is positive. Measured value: 3.0 AA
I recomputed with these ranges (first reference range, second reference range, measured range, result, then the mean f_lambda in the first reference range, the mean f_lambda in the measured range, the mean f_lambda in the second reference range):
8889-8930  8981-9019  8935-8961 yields -2.1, 36.9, 38.3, 33.5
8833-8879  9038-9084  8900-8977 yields 5.0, 39.8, 37.1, 39.4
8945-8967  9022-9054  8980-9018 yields 3.0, 37.6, 33.7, 35.7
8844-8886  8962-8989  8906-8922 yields 1.1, 38.2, 34.7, 35.8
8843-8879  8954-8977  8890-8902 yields -0.3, 38.5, 39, 37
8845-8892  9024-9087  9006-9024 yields 2.1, 39.1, 33.8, 38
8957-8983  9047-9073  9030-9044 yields 1.3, 37.4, 35.4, 39.7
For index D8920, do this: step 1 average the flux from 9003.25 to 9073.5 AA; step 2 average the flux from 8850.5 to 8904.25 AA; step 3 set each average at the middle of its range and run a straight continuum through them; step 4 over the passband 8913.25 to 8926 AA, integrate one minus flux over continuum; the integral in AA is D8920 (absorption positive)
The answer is 1.85 AA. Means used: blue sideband 39.5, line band 33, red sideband 36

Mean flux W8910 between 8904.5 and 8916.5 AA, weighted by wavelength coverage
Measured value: 36.2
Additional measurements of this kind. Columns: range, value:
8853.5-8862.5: 36.9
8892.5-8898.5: 41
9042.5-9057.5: 38.2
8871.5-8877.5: 33.1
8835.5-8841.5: 47.9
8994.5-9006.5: 31.7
